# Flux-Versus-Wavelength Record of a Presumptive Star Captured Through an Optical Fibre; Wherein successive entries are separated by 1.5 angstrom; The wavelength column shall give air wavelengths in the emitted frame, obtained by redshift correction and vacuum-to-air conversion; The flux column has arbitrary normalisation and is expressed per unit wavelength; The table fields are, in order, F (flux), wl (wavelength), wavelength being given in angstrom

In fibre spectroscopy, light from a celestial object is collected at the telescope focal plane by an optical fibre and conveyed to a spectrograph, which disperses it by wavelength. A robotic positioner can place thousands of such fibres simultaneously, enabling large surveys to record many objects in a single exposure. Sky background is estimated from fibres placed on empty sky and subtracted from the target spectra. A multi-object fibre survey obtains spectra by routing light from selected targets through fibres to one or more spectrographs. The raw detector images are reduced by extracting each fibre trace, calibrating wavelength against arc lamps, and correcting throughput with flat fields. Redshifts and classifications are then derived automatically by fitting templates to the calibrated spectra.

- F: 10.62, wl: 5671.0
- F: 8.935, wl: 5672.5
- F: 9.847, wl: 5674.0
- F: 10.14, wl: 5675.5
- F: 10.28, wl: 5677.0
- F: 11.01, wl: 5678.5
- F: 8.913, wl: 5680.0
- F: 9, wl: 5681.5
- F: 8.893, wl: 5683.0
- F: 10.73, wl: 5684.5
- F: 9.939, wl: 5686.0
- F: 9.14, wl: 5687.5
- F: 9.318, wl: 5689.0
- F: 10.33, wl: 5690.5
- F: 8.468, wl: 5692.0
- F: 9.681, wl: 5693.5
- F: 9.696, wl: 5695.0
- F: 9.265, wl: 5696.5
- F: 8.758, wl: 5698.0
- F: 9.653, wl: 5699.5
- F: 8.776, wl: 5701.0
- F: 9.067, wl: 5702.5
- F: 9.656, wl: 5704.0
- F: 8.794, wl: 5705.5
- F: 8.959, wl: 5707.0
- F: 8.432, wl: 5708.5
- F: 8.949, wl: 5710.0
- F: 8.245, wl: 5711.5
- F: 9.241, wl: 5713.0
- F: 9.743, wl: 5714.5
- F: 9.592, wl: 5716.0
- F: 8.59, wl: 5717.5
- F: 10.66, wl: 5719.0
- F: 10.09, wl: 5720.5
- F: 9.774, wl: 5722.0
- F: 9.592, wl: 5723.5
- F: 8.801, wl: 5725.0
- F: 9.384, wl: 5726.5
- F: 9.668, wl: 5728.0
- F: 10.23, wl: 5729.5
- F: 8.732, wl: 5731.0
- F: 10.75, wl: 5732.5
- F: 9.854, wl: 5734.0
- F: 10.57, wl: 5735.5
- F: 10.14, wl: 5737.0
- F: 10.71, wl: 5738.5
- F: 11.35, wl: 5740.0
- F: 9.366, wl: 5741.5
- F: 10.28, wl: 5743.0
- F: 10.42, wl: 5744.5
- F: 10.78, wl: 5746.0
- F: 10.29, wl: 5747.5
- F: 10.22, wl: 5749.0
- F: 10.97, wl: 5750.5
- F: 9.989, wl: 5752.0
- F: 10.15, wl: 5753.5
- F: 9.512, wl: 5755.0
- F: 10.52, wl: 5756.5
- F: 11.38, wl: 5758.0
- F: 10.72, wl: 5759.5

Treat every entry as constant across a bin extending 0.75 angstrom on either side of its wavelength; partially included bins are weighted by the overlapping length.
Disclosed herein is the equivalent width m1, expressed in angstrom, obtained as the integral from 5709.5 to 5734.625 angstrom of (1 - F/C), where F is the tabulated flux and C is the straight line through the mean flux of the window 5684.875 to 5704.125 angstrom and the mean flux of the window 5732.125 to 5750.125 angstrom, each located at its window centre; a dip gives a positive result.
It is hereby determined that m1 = 1.2 angstrom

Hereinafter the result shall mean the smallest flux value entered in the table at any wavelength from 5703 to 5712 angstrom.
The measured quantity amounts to 8.245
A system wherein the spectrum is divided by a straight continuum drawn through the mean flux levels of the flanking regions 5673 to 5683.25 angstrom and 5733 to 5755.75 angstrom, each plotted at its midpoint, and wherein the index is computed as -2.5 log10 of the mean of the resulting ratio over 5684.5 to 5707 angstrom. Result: 0.06 mag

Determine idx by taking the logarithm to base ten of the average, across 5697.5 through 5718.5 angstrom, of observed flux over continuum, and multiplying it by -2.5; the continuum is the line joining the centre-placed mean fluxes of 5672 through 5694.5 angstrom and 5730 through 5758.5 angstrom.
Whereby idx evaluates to 0.099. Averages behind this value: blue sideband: 9.65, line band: 9.06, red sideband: 10.3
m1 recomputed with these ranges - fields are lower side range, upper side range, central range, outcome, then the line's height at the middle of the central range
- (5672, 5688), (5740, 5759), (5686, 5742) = 2.93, 10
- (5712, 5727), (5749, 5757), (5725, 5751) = -0.68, 9.91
